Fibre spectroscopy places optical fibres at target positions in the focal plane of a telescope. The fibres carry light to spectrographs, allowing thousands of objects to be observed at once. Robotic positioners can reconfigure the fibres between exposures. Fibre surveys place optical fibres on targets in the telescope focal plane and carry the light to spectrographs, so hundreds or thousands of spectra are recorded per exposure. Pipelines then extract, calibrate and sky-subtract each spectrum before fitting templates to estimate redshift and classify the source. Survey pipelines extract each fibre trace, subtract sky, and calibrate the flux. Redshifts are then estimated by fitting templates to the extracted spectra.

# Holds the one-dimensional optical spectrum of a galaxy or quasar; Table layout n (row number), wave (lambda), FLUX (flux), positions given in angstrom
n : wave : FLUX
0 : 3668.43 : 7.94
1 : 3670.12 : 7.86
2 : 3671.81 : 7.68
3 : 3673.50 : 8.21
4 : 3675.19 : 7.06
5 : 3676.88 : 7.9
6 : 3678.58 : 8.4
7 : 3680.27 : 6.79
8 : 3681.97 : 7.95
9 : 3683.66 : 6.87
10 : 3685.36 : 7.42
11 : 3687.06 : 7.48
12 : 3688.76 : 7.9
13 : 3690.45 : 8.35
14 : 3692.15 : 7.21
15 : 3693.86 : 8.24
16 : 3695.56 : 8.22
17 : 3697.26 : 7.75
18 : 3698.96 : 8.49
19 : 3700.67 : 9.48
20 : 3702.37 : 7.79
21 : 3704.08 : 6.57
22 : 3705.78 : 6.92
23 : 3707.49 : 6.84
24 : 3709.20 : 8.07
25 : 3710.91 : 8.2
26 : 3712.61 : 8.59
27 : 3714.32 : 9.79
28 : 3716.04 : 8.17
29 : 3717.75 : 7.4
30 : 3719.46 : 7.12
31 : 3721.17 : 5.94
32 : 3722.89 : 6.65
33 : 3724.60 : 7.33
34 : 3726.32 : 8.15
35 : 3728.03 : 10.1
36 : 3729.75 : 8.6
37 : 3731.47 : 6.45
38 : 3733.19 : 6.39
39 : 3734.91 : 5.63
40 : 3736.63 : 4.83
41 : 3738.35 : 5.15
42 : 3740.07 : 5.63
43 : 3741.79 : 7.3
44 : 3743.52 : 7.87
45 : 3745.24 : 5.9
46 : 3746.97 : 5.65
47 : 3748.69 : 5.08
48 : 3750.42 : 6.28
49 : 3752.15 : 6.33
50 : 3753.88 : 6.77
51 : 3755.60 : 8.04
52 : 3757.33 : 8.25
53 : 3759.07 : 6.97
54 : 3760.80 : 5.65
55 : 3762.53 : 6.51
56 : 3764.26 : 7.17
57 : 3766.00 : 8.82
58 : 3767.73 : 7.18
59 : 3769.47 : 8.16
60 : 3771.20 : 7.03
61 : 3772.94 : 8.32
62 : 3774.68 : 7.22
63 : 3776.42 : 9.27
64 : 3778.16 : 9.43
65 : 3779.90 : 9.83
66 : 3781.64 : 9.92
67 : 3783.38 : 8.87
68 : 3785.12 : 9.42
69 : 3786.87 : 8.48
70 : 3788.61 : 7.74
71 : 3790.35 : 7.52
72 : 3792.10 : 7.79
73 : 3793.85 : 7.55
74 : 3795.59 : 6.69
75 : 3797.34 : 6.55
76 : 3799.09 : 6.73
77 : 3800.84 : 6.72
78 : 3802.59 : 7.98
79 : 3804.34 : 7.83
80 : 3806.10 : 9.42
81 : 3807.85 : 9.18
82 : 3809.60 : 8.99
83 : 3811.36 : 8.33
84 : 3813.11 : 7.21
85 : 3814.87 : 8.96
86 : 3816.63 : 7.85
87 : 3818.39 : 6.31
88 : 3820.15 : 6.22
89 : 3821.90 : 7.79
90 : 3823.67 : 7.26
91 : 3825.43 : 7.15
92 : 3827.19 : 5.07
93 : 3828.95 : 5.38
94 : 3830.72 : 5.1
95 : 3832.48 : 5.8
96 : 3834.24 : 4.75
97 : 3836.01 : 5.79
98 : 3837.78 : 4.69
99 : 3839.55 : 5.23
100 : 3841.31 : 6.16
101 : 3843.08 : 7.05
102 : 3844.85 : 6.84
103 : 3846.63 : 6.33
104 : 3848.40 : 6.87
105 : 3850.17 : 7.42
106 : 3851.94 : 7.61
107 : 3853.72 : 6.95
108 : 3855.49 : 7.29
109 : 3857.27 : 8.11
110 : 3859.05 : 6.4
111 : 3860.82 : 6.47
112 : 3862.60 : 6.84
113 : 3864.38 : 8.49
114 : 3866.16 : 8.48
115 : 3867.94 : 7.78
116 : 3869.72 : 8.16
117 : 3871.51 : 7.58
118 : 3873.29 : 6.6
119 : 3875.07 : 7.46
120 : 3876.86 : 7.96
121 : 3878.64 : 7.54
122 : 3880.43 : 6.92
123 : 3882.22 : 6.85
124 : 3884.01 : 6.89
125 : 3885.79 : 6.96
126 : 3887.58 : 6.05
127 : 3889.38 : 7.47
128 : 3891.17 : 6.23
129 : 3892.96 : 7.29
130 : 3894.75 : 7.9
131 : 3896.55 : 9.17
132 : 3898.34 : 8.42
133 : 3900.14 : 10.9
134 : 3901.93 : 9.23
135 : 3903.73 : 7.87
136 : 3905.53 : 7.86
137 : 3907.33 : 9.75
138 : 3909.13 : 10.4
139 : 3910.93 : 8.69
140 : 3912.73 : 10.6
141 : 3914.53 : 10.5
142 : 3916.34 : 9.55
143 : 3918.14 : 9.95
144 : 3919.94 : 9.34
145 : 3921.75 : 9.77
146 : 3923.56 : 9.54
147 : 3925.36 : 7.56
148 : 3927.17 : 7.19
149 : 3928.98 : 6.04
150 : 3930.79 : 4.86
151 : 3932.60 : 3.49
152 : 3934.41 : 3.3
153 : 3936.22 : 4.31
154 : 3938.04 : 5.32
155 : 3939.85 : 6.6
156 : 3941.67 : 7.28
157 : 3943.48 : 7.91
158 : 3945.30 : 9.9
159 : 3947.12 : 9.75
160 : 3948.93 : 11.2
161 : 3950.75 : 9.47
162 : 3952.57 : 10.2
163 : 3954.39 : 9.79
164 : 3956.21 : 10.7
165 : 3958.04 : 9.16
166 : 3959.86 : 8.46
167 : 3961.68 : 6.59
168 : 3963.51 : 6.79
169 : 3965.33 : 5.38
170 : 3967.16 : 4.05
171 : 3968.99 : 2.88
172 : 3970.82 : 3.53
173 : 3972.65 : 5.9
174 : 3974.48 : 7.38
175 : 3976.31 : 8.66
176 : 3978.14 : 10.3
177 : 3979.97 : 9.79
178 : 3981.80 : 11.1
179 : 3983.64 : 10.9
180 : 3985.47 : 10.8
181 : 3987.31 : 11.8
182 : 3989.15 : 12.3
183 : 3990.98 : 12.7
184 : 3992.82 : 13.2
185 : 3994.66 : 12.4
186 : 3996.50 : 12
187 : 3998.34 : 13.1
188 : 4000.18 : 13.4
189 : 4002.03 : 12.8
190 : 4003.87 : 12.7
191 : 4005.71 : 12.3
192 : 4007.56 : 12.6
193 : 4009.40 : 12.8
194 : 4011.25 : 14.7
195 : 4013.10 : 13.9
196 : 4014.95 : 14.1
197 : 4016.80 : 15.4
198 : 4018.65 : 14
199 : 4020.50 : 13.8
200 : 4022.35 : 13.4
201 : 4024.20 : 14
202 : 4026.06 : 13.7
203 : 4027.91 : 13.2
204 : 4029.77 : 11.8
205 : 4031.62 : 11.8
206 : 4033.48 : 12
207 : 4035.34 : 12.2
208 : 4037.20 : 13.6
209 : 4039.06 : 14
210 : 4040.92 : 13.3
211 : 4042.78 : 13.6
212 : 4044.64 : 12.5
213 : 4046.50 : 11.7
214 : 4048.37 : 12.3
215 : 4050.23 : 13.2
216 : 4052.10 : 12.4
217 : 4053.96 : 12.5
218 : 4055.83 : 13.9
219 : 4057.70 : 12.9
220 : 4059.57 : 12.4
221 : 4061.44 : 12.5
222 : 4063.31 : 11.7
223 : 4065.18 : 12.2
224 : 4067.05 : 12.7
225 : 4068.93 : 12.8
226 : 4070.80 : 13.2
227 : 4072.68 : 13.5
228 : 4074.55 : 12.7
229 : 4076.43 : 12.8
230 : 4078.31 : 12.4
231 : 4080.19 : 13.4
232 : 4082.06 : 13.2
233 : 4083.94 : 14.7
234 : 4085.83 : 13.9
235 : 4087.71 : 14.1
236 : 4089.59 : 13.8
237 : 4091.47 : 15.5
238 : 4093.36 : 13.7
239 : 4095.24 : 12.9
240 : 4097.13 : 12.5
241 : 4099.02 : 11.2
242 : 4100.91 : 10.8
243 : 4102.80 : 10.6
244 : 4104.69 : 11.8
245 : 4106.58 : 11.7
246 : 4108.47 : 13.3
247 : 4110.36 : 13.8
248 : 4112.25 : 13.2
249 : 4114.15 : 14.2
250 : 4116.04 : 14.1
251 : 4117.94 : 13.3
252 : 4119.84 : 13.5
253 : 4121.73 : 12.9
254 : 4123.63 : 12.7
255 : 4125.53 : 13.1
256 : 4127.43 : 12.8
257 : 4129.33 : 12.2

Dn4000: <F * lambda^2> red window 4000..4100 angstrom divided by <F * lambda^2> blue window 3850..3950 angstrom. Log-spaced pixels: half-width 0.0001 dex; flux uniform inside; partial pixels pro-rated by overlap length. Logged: 1.8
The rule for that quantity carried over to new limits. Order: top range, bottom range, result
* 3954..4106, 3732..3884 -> 1.86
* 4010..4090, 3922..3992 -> 1.72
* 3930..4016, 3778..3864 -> 1.42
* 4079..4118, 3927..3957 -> 1.89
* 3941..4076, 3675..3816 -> 1.72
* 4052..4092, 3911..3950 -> 1.80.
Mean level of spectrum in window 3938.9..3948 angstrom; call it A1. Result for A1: 8.27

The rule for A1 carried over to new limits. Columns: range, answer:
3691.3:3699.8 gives 7.98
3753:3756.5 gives 7.42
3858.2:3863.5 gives 6.58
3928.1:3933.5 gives 4.79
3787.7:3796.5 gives 7.47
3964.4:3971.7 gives 3.97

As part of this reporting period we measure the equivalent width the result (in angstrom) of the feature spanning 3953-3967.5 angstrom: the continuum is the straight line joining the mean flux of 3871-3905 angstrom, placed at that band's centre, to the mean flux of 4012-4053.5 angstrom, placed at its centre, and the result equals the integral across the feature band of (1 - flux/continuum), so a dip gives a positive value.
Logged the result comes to 3.53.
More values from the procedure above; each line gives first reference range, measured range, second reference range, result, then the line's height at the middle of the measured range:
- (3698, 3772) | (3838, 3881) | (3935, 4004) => 5.7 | 8.24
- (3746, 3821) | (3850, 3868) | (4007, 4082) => 3.5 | 9.23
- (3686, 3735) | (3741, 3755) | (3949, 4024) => 3.0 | 8.15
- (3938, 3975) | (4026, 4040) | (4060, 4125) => -2.8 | 10.6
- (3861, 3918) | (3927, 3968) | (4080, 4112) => 9.6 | 9.51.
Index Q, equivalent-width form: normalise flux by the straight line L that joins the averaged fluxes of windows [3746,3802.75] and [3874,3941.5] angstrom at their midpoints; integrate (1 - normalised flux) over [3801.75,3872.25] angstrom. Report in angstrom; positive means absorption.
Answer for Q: 5.2 angstrom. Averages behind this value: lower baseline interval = 7.57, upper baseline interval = 7.71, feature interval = 7.07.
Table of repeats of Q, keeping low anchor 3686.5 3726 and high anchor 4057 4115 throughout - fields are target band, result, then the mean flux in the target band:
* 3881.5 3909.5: 6.2 angstrom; 8.04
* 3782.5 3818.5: 4.4 angstrom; 7.94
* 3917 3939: 8.2 angstrom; 6.75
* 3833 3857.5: 8.1 angstrom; 6.45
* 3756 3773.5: 2.4 angstrom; 7.41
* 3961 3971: 5.6 angstrom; 4.92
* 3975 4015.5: -1.5 angstrom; 12.1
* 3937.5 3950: 3.0 angstrom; 8.39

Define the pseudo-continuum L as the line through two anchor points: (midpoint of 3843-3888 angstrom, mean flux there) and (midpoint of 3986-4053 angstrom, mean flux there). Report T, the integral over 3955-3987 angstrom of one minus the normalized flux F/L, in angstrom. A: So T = 9.52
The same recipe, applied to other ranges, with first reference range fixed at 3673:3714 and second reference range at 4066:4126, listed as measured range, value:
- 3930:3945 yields 7.4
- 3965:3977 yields 6.4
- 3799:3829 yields 5.8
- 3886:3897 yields 3.3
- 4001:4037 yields -3.5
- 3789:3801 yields 2.6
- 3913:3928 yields 2.1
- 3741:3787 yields 6.0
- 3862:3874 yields 2.8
